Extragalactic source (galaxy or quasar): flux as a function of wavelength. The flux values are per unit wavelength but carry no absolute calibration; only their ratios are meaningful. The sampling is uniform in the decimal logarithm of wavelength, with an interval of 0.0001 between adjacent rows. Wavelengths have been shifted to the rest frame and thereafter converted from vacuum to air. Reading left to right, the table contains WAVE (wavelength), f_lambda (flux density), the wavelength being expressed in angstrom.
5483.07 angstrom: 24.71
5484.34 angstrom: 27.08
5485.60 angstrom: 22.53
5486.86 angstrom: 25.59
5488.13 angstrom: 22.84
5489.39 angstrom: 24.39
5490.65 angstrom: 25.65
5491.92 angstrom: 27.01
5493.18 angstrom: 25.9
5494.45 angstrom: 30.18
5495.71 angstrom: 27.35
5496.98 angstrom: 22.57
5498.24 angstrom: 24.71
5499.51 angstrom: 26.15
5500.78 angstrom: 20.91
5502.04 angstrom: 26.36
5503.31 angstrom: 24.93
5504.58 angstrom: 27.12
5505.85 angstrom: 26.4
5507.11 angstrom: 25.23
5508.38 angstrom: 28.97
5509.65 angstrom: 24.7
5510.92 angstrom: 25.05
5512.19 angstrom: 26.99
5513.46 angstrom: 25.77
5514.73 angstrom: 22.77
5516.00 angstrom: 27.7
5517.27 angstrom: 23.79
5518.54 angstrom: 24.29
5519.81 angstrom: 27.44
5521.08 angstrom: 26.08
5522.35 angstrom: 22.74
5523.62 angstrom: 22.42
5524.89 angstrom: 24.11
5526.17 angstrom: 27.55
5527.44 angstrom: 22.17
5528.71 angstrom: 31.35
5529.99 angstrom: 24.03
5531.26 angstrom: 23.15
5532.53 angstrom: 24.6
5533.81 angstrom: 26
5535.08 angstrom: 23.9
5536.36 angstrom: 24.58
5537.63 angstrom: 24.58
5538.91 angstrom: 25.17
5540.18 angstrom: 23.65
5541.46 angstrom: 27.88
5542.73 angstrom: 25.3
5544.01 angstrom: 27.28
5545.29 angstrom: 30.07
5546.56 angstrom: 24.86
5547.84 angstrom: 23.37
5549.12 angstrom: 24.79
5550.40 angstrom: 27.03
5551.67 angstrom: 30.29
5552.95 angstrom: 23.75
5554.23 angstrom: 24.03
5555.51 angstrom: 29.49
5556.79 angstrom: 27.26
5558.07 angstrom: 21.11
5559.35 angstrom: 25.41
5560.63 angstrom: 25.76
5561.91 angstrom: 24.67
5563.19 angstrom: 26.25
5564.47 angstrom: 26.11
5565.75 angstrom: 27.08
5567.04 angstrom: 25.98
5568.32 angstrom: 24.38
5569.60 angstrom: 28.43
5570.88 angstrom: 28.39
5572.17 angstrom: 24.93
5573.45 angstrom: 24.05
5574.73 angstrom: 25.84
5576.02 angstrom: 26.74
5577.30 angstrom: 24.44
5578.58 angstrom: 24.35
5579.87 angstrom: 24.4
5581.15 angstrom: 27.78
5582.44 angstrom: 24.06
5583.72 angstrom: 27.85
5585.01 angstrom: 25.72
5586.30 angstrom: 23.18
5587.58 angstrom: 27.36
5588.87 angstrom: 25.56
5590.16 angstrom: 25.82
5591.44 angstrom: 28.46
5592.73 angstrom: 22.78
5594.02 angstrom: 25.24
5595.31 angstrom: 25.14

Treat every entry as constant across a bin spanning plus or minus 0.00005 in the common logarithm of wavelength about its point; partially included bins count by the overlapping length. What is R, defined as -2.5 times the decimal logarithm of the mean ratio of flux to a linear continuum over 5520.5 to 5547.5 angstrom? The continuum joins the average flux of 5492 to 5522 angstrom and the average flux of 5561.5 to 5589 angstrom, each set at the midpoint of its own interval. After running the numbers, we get 0.02 mag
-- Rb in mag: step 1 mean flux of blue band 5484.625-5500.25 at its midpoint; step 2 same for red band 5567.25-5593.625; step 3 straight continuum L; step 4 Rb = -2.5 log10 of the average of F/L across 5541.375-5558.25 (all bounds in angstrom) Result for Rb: -0.03 mag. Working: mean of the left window 25.4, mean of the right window 25.7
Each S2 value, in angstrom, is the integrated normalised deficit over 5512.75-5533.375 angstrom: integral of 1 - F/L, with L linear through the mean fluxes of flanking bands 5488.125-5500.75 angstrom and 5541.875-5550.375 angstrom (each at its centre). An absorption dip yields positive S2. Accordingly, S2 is 0.67 angstrom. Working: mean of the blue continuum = 25.6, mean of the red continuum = 26.1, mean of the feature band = 25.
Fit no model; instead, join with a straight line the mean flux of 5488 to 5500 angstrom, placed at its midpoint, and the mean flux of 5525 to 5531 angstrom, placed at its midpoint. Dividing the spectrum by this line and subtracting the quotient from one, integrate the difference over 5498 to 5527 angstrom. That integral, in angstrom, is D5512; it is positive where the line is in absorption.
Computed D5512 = 0.6 angstrom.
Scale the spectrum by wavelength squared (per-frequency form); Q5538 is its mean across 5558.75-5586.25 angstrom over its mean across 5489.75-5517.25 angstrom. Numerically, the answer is 1.0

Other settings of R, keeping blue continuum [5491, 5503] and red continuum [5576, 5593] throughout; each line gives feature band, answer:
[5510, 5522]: 0.008 mag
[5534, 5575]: -0.007 mag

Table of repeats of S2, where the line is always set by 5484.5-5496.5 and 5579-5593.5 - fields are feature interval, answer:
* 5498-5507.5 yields 0.2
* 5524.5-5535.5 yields 0.2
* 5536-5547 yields -0.1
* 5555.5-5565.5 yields 0.1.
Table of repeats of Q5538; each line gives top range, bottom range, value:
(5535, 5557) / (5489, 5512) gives 1.02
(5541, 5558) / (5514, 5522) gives 1.06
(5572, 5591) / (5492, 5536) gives 1.03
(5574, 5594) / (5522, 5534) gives 1.05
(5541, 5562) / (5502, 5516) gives 1.02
